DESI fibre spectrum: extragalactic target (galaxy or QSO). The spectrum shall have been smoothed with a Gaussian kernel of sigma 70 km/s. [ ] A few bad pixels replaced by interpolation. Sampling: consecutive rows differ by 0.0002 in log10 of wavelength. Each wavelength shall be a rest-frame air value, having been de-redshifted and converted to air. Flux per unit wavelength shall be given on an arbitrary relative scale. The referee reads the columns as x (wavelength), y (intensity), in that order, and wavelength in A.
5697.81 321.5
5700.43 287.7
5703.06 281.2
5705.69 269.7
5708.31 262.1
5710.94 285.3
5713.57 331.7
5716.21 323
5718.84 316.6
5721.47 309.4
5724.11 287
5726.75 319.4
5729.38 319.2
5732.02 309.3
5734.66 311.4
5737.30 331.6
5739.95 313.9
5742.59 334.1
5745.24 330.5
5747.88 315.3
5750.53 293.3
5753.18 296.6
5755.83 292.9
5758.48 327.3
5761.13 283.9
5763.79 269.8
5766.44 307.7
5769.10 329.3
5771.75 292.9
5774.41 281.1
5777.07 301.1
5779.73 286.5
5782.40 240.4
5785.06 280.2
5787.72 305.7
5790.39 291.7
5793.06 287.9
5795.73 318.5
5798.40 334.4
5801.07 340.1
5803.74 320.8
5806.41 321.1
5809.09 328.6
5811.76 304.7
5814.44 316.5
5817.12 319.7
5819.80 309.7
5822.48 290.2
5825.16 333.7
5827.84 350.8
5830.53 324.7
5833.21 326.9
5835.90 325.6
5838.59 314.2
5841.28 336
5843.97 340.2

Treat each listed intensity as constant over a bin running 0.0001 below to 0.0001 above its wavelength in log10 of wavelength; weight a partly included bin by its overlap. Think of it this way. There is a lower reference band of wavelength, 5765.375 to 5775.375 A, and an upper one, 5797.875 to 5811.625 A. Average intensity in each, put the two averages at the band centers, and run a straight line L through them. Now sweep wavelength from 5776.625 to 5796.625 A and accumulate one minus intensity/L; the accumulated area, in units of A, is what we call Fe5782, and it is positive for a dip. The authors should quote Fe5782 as 1.7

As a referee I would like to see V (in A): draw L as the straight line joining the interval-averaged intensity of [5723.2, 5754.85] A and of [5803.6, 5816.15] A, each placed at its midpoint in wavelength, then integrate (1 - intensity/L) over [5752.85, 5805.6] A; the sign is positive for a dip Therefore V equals 2.7 A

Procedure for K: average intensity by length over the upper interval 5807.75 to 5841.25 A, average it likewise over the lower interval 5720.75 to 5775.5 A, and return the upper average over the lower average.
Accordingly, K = 1.0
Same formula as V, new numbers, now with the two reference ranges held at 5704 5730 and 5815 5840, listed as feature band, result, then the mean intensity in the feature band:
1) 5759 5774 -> 0.64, 297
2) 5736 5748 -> -0.78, 326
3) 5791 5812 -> -0.16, 319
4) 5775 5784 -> 1.05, 276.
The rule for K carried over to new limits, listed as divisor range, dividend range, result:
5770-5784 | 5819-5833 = 1.15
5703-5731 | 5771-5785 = 0.93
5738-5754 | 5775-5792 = 0.90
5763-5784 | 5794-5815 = 1.12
